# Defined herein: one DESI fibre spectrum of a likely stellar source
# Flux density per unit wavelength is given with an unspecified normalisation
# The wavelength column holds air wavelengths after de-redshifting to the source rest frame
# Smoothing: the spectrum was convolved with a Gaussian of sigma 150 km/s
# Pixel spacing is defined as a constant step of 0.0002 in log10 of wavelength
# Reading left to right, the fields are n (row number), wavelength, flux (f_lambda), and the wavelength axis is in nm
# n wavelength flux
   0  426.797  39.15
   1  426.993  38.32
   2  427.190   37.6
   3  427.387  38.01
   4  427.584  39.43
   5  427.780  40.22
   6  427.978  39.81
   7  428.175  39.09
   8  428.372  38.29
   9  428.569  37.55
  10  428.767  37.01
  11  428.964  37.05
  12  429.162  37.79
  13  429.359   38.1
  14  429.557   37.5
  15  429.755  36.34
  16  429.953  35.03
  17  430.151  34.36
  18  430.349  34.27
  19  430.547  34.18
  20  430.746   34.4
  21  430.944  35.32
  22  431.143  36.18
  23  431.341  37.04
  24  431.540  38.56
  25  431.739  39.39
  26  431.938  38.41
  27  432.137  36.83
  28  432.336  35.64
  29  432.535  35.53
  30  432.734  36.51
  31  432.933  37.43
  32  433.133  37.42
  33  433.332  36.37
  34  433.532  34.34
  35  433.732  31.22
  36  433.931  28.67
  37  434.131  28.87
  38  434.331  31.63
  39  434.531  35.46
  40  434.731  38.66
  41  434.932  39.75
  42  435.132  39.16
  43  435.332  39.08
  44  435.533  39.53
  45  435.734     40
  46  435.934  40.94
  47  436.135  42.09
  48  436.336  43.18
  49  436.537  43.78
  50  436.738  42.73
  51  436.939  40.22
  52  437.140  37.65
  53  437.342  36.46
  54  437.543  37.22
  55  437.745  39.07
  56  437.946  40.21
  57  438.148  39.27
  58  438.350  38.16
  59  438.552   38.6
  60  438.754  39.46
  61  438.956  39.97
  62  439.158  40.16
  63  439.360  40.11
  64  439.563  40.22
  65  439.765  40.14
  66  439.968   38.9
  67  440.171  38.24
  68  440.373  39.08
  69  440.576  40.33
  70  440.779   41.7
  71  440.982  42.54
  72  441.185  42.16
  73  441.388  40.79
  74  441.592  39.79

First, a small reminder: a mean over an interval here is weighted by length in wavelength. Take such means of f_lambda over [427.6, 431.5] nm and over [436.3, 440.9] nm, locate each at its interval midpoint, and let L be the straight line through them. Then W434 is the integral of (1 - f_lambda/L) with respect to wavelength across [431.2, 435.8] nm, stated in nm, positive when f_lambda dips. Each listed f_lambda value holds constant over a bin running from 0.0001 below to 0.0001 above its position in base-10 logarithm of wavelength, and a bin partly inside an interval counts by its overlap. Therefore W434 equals 0.22 nm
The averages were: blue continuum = 36.9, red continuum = 39.7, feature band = 36.3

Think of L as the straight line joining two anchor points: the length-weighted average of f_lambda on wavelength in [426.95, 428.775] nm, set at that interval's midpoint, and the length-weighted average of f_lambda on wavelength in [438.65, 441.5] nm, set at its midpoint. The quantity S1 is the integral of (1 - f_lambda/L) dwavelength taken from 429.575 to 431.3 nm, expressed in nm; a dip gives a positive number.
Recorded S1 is 0.17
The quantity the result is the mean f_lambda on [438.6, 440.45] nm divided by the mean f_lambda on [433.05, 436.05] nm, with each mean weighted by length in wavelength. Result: 1.10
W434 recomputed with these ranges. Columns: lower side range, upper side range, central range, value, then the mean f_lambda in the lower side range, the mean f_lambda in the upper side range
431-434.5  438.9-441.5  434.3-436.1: -0.08 nm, 35.3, 40.3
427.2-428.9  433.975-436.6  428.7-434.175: 0.39 nm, 38.6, 38.3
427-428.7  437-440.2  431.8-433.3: 0.08 nm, 38.7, 39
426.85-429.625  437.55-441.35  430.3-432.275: 0.11 nm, 38.3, 39.9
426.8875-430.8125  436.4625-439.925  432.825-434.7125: 0.23 nm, 37.2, 39.6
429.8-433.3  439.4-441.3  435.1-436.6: -0.11 nm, 36.3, 40.4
